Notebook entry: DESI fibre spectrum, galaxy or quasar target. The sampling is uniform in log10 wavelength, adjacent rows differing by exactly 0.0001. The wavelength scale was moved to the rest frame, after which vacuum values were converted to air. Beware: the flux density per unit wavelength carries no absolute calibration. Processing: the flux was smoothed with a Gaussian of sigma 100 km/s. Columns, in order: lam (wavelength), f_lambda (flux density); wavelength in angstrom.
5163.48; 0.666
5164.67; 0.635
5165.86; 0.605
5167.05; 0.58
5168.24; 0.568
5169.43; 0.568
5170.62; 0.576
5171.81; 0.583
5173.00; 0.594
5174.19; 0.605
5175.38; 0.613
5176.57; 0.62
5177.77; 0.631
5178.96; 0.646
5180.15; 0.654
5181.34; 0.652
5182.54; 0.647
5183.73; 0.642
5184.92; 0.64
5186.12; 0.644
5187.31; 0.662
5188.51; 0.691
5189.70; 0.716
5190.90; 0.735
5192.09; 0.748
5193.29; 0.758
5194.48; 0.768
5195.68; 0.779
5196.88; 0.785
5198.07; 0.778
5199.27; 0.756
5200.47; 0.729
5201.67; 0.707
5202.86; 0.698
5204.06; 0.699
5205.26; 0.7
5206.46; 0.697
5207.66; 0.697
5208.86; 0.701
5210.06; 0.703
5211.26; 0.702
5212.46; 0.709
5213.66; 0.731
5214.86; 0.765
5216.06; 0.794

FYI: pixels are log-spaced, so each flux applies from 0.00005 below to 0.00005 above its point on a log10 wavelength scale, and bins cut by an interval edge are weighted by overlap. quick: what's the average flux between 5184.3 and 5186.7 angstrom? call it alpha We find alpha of 0.641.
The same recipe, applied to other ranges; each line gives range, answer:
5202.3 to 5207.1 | 0.698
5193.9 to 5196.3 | 0.771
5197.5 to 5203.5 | 0.733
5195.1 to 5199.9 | 0.774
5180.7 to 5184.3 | 0.647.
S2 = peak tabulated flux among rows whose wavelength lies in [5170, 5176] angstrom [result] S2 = 0.613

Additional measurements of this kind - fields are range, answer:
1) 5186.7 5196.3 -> 0.779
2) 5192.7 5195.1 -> 0.768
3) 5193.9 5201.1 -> 0.785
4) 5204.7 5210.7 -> 0.703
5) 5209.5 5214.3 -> 0.731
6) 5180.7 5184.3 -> 0.652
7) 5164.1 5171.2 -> 0.635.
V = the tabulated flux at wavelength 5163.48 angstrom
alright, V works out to 0.666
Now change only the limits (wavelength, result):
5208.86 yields 0.701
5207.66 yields 0.697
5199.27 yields 0.756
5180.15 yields 0.654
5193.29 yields 0.758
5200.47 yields 0.729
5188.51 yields 0.691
